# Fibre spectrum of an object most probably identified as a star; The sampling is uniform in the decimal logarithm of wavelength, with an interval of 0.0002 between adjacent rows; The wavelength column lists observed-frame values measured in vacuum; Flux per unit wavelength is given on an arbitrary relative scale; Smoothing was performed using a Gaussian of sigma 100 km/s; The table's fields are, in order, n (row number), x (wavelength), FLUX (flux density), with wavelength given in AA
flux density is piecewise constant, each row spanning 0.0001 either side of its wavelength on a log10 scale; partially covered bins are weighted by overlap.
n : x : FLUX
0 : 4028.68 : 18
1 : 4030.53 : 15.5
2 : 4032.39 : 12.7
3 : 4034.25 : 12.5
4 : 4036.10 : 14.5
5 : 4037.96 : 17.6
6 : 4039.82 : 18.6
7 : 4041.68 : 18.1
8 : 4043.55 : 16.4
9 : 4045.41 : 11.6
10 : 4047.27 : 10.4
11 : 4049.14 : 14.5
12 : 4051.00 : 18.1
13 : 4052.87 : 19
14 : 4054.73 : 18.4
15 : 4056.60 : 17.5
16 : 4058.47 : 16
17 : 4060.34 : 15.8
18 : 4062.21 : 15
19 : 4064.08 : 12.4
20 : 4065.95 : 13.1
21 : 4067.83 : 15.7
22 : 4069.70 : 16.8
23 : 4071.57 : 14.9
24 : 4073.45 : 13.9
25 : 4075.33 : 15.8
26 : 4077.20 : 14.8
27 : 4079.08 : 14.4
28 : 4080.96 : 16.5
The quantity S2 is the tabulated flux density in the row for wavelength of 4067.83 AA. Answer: 15.7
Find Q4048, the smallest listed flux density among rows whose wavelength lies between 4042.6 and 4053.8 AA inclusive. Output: 10.4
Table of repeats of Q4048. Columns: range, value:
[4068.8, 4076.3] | 13.9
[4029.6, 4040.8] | 12.5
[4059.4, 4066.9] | 12.4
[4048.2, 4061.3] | 14.5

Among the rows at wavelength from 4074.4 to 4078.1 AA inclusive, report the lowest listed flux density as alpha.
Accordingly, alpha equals 14.8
